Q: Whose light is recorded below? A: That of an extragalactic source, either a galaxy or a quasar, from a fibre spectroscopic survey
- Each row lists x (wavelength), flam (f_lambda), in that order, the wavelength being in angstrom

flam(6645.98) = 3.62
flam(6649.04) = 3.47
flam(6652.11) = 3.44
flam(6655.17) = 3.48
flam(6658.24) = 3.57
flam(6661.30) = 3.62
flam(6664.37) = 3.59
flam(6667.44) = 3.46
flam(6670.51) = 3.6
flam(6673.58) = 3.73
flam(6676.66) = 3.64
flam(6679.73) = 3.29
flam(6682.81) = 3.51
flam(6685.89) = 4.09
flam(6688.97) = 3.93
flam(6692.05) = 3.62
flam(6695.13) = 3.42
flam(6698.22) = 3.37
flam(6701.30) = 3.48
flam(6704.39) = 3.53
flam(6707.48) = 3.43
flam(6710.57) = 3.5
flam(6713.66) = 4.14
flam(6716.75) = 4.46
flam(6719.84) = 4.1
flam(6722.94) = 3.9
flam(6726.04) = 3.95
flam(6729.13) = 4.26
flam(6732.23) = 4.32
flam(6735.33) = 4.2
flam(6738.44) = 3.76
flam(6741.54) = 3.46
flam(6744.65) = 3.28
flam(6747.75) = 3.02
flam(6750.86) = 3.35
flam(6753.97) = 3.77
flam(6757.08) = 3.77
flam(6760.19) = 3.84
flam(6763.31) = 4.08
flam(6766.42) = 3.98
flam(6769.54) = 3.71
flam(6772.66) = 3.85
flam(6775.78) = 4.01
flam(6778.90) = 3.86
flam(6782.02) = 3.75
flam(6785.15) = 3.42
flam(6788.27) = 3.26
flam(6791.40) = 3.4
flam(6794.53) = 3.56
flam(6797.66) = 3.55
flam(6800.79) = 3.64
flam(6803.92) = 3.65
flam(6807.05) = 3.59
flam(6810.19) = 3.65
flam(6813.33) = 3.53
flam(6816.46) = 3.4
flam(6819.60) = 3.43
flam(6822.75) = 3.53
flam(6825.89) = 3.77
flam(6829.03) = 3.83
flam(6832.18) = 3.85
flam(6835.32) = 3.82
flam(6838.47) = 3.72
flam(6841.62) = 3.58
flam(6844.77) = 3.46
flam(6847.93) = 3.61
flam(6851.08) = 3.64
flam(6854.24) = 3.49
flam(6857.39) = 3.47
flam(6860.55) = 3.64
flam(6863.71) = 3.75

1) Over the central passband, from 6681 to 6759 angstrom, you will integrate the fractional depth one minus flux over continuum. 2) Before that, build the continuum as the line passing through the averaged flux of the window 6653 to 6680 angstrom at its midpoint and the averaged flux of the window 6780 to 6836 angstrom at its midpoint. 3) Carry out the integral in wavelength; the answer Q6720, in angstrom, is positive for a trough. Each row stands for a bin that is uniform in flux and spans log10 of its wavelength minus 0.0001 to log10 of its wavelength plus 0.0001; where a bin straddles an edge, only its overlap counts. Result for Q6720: -3.7 angstrom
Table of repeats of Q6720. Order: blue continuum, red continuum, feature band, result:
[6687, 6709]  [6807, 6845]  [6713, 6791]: -4.9 angstrom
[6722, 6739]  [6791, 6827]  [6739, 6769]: 2.3 angstrom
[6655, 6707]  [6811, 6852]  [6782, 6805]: 0.7 angstrom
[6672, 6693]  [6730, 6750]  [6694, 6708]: 0.9 angstrom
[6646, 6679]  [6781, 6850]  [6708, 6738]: -4.1 angstrom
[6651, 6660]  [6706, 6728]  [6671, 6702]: 0.9 angstrom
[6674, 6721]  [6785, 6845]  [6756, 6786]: -1.7 angstrom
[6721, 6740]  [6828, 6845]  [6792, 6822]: 2.1 angstrom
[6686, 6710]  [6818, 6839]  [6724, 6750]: -1.2 angstrom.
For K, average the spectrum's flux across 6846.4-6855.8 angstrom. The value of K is 3.58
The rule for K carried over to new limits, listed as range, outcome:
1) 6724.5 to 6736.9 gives 4.18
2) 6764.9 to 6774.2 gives 3.84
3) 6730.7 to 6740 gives 4.09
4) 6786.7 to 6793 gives 3.33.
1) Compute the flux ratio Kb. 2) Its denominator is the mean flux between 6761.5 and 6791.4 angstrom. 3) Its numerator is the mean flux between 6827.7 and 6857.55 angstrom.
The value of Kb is 1.0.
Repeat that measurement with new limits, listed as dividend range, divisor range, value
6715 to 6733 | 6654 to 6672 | 1.17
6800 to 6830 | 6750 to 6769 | 0.94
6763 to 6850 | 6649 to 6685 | 1.03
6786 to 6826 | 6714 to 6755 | 0.92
